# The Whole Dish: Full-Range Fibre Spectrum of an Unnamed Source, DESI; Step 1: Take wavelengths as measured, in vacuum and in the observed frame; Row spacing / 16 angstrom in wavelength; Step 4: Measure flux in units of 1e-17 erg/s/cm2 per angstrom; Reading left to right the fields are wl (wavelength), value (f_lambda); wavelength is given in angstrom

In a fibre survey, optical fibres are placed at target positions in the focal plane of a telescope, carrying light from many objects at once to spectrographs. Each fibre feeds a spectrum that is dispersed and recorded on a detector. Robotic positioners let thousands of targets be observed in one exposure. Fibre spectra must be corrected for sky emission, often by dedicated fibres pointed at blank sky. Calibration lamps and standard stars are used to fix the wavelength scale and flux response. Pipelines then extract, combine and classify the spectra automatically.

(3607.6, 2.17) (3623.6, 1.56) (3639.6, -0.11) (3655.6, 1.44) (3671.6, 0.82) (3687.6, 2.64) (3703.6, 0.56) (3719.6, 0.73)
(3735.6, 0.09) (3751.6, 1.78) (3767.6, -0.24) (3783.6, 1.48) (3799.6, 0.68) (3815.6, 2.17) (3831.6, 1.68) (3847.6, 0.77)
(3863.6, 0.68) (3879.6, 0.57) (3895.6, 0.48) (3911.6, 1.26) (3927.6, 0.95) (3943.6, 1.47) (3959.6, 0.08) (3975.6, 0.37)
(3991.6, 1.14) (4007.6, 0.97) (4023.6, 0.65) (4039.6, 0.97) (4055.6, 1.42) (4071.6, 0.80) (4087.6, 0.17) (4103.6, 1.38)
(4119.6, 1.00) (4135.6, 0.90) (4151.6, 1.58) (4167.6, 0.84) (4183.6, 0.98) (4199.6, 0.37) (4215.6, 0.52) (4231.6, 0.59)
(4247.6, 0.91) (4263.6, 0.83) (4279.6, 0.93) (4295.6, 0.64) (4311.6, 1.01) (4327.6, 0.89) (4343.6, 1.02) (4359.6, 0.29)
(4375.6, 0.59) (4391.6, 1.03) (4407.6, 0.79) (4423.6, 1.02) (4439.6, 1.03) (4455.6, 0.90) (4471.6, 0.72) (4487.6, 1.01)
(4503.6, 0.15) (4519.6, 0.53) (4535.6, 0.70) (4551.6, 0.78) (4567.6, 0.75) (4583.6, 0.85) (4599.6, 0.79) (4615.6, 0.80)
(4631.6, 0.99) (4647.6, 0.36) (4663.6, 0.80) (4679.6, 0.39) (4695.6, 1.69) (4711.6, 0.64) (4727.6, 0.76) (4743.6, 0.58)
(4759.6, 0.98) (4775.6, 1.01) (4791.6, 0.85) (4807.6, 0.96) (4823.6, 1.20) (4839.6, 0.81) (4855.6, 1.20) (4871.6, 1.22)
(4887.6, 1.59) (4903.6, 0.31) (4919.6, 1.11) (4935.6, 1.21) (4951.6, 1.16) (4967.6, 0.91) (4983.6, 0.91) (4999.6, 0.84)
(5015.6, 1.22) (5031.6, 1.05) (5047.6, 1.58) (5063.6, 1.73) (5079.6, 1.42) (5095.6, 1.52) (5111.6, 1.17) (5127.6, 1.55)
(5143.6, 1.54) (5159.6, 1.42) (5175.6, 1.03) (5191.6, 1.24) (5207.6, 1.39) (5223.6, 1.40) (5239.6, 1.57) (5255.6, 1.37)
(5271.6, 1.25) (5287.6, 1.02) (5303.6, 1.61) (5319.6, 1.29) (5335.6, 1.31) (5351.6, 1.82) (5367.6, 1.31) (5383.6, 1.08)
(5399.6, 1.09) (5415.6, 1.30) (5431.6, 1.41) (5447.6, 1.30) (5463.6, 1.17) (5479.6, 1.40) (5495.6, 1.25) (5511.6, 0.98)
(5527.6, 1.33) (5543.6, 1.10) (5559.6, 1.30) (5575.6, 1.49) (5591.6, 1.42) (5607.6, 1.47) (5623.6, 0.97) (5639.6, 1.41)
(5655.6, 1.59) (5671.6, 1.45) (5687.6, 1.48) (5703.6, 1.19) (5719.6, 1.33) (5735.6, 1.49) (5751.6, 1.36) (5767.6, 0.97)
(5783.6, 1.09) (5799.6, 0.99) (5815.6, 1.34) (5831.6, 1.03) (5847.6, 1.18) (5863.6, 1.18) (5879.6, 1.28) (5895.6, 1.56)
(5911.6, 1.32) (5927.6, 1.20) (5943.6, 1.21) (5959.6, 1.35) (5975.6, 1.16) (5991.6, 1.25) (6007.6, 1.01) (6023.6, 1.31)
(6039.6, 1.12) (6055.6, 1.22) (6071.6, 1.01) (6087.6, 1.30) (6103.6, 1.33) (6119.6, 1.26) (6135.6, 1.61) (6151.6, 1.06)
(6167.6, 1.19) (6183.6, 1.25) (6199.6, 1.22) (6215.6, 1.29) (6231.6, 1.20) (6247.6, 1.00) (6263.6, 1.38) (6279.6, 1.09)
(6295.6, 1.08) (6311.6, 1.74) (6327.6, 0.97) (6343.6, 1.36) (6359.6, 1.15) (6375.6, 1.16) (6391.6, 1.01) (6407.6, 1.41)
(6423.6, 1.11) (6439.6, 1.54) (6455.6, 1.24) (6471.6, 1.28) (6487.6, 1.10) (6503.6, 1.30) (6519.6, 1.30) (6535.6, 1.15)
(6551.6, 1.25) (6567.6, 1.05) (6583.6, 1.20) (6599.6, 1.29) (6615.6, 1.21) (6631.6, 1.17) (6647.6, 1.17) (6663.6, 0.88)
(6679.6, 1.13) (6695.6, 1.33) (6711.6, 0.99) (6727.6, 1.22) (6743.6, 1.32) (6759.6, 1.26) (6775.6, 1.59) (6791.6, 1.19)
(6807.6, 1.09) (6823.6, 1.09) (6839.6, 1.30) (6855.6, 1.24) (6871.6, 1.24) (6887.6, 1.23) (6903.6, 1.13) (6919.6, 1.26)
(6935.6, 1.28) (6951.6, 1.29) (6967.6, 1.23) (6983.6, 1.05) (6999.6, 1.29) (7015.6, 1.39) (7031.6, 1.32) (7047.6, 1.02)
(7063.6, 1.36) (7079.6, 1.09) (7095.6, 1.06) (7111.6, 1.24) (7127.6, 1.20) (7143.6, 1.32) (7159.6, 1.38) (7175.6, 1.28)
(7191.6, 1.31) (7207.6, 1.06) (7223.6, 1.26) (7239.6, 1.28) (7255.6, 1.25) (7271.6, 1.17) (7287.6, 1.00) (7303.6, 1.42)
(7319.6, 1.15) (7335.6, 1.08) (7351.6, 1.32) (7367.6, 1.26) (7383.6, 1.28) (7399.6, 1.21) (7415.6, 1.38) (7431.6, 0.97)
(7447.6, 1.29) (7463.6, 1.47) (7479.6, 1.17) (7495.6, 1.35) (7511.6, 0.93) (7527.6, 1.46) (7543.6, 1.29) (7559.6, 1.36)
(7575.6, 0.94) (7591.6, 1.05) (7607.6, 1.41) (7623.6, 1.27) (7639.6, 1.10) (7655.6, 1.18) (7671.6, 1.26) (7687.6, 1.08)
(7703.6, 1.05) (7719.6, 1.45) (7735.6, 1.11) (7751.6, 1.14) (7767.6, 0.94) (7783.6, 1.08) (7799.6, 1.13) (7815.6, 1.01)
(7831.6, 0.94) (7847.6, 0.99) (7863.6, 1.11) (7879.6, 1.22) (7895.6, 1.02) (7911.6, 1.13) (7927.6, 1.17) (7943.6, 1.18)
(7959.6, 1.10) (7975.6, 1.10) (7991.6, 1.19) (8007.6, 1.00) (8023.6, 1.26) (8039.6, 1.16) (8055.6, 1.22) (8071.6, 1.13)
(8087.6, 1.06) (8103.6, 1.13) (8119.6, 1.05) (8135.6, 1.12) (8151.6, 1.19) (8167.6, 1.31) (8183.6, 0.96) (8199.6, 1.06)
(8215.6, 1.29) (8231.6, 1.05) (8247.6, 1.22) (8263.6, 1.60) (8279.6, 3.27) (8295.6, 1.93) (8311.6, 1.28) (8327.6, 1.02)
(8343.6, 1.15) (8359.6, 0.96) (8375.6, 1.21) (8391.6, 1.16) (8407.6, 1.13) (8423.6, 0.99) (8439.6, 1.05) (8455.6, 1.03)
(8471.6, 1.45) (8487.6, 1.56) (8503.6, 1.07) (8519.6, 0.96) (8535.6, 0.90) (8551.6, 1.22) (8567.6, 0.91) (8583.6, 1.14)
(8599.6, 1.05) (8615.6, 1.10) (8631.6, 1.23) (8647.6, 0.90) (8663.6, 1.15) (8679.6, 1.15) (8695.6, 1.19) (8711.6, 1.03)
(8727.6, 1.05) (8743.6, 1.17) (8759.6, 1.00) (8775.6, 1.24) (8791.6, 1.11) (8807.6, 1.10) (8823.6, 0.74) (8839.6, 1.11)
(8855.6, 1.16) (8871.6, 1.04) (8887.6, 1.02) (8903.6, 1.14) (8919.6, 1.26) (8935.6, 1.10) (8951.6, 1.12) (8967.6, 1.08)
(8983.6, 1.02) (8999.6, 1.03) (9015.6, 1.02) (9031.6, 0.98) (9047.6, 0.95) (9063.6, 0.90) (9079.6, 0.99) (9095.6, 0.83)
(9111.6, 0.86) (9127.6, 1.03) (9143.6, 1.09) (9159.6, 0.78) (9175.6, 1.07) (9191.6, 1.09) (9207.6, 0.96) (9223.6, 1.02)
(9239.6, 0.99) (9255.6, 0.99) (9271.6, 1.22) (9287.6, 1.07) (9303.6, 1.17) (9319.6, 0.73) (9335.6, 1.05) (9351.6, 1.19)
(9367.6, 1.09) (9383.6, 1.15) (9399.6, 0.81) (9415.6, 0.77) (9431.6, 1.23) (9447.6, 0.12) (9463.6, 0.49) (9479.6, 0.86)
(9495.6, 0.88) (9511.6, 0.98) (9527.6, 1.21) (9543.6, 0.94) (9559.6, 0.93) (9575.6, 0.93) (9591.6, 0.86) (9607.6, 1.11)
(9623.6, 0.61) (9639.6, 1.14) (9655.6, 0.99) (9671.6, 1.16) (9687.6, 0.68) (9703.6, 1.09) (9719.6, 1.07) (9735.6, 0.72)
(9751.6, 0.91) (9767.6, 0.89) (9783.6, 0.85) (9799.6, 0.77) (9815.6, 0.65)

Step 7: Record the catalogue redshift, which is 0.26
